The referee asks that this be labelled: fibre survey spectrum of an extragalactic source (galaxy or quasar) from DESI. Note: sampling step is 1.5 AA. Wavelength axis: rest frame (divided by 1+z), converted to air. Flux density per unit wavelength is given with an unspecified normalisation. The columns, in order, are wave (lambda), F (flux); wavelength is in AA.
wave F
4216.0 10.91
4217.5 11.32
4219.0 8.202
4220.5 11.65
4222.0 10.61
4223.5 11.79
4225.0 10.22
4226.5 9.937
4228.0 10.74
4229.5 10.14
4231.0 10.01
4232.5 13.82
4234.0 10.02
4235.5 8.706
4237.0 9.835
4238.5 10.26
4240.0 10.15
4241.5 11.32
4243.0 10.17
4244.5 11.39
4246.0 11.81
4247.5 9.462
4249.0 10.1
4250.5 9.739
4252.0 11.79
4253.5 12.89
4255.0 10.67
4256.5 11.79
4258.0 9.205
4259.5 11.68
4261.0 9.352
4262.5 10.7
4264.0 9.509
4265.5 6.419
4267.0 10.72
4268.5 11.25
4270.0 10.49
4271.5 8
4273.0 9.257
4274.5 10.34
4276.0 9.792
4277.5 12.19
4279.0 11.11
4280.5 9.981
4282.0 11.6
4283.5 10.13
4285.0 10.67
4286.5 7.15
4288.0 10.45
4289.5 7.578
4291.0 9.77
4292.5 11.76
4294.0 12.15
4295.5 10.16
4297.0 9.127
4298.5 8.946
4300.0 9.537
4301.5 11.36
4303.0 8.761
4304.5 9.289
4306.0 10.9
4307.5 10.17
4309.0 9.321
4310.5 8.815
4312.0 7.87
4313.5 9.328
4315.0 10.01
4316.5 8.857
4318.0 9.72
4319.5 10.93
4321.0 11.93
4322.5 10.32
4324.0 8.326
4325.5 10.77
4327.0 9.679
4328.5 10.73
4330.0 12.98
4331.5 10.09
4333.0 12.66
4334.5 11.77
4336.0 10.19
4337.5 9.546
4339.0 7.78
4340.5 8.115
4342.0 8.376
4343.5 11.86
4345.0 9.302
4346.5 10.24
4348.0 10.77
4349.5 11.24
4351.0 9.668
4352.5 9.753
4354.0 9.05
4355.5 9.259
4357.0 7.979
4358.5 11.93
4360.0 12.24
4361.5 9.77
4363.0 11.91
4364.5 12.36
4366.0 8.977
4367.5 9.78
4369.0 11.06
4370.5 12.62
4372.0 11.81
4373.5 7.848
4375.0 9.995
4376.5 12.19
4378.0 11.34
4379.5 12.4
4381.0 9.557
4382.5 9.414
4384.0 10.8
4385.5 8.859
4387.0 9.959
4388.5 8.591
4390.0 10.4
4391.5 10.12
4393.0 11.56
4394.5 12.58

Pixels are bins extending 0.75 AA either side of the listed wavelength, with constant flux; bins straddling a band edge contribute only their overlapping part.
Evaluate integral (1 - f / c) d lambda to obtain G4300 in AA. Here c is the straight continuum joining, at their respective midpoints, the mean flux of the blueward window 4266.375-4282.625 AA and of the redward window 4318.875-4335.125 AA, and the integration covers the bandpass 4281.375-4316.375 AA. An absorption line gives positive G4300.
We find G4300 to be 2.9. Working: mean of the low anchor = 10.4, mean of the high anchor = 10.9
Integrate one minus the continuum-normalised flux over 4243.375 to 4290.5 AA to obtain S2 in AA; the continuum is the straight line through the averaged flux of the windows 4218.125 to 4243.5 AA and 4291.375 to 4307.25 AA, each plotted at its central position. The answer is 0.39 AA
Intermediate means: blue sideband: 10.5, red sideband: 10.2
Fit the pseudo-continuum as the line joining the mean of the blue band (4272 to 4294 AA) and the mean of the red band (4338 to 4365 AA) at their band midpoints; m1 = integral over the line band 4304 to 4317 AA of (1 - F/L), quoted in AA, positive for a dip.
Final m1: 0.92 AA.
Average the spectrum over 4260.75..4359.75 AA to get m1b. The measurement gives 9.98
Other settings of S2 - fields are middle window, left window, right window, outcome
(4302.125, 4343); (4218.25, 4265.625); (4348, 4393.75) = 2.1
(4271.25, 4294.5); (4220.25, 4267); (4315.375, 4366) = 0.6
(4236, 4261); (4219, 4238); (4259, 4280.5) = -1.0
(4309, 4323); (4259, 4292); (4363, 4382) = 0.8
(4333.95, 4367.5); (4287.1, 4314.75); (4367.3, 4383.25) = 1.1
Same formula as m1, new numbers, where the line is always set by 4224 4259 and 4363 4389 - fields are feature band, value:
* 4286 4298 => 0.88 AA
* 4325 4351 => 0.51 AA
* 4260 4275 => 1.39 AA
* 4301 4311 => 0.74 AA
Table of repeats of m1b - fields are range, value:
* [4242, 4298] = 10.3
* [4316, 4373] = 10.4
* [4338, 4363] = 9.89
